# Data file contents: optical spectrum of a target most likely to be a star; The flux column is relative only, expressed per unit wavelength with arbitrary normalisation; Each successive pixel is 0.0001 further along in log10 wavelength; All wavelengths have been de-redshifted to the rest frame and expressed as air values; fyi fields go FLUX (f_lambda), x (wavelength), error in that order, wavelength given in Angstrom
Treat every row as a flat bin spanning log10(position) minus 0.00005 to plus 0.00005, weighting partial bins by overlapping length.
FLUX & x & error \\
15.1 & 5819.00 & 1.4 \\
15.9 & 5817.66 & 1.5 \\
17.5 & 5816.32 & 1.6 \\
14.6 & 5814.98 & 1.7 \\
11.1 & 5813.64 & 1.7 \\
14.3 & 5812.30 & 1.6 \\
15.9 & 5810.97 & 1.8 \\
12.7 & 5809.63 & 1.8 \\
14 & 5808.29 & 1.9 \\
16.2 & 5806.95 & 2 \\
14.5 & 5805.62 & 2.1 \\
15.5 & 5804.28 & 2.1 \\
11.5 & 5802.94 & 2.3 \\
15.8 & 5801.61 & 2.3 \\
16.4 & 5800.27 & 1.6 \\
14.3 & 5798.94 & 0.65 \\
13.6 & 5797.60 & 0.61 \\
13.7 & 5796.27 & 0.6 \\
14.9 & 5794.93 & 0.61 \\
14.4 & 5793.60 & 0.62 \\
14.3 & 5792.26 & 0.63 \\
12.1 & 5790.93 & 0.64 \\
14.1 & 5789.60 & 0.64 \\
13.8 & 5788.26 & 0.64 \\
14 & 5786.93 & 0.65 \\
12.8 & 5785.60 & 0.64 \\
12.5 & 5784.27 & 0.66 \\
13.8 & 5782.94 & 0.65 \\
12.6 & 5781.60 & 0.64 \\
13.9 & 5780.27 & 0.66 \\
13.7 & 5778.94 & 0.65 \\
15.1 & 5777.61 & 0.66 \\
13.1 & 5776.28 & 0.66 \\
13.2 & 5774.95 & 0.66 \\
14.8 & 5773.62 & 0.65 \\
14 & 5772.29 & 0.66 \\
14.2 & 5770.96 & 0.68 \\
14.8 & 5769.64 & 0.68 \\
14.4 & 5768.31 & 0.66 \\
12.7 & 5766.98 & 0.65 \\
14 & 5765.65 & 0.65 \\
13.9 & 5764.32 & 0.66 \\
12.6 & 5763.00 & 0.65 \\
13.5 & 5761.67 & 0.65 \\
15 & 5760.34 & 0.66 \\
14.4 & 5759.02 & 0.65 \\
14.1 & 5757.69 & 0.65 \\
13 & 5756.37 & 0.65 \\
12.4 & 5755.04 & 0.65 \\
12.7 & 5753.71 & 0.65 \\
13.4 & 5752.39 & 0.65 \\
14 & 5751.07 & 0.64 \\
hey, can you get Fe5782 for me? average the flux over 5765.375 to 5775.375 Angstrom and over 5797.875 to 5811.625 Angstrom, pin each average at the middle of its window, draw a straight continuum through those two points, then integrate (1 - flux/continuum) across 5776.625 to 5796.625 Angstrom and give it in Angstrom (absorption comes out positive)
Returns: 0.86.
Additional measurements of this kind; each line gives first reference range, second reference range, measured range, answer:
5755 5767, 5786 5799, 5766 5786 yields 0.06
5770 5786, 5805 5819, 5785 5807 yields 0.07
